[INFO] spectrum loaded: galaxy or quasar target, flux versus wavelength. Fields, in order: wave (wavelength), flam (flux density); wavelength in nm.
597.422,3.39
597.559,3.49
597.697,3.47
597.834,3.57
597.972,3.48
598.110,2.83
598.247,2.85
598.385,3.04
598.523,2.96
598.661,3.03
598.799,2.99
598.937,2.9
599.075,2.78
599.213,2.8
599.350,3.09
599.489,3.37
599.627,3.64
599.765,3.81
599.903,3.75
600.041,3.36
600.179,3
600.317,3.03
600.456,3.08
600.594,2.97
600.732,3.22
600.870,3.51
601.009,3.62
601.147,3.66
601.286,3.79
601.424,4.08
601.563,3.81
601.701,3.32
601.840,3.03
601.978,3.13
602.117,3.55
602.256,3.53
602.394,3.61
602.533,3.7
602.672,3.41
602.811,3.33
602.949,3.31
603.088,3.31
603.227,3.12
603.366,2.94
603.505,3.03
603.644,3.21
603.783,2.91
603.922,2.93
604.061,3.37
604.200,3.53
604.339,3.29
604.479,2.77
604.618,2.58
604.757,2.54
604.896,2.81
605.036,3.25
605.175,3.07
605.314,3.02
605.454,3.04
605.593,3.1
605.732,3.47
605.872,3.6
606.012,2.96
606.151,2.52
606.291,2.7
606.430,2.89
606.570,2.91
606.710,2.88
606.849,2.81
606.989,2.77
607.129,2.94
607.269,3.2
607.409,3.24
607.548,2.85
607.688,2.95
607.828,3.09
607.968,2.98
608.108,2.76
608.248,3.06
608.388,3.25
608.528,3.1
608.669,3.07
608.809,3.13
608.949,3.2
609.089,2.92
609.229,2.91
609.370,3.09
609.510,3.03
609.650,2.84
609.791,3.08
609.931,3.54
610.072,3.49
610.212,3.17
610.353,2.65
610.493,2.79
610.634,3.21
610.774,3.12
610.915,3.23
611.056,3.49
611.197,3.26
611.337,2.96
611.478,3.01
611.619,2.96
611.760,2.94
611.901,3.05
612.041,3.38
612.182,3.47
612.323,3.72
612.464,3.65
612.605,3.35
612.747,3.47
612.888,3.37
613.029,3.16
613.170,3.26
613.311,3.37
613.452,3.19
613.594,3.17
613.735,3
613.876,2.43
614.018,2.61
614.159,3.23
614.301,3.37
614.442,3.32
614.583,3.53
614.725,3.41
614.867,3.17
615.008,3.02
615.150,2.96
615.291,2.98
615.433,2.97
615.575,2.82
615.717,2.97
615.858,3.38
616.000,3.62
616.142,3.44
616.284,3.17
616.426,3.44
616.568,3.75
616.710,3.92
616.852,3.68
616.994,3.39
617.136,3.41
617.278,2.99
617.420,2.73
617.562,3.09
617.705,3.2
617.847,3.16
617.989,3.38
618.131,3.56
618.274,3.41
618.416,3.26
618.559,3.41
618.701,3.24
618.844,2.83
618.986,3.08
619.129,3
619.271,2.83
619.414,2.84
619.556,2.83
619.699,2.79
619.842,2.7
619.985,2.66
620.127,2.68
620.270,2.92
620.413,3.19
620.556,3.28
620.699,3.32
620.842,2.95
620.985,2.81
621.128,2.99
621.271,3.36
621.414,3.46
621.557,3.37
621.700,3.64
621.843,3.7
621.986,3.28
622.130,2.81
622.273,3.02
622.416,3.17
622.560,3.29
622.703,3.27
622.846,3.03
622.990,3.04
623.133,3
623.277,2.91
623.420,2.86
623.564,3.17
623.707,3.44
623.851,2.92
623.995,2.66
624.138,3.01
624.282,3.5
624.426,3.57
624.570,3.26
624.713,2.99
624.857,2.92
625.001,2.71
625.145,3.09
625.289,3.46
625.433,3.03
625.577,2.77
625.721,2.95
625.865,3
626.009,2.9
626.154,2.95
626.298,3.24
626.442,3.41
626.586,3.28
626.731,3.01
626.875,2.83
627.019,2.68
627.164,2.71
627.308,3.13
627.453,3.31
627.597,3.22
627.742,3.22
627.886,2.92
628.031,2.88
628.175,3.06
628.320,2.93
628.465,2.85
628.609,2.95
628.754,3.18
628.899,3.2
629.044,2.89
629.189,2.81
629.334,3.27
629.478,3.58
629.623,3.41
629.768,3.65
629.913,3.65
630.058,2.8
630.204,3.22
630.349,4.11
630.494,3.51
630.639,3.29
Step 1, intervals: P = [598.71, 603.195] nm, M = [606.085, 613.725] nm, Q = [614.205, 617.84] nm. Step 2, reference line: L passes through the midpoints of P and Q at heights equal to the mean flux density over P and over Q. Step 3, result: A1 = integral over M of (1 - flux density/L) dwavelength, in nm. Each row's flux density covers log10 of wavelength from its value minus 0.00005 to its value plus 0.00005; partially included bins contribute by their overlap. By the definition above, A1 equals 0.46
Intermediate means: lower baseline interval 3.36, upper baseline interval 3.27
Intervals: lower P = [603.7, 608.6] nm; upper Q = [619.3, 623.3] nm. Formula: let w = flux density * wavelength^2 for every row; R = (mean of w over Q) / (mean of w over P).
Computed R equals 1.08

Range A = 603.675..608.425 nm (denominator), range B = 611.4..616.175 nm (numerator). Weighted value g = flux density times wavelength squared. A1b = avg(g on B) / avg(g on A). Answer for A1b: 1.1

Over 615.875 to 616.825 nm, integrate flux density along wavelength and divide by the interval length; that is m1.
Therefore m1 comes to 3.55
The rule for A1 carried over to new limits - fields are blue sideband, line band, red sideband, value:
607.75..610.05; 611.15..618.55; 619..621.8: -0.450 nm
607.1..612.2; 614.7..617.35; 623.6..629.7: -0.174 nm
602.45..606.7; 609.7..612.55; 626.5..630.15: -0.109 nm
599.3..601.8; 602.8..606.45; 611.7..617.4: 0.361 nm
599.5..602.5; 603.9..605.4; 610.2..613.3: 0.158 nm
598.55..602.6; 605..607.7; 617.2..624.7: 0.225 nm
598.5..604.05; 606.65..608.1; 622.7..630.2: 0.126 nm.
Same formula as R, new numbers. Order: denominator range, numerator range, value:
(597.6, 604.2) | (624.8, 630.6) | 1.04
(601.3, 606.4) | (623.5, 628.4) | 1.03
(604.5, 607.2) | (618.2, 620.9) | 1.07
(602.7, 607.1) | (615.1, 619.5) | 1.11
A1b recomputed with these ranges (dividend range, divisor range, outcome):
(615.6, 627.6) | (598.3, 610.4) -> 1.05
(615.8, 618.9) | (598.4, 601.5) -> 1.08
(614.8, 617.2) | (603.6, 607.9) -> 1.14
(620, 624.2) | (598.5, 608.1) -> 1.05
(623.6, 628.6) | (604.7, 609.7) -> 1.08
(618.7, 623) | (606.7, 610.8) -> 1.05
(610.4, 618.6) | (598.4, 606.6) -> 1.05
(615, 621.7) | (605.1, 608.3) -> 1.10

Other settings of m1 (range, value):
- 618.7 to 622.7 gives 3.07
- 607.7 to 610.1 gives 3.08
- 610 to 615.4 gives 3.18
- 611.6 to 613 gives 3.34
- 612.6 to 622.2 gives 3.18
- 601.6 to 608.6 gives 3.1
